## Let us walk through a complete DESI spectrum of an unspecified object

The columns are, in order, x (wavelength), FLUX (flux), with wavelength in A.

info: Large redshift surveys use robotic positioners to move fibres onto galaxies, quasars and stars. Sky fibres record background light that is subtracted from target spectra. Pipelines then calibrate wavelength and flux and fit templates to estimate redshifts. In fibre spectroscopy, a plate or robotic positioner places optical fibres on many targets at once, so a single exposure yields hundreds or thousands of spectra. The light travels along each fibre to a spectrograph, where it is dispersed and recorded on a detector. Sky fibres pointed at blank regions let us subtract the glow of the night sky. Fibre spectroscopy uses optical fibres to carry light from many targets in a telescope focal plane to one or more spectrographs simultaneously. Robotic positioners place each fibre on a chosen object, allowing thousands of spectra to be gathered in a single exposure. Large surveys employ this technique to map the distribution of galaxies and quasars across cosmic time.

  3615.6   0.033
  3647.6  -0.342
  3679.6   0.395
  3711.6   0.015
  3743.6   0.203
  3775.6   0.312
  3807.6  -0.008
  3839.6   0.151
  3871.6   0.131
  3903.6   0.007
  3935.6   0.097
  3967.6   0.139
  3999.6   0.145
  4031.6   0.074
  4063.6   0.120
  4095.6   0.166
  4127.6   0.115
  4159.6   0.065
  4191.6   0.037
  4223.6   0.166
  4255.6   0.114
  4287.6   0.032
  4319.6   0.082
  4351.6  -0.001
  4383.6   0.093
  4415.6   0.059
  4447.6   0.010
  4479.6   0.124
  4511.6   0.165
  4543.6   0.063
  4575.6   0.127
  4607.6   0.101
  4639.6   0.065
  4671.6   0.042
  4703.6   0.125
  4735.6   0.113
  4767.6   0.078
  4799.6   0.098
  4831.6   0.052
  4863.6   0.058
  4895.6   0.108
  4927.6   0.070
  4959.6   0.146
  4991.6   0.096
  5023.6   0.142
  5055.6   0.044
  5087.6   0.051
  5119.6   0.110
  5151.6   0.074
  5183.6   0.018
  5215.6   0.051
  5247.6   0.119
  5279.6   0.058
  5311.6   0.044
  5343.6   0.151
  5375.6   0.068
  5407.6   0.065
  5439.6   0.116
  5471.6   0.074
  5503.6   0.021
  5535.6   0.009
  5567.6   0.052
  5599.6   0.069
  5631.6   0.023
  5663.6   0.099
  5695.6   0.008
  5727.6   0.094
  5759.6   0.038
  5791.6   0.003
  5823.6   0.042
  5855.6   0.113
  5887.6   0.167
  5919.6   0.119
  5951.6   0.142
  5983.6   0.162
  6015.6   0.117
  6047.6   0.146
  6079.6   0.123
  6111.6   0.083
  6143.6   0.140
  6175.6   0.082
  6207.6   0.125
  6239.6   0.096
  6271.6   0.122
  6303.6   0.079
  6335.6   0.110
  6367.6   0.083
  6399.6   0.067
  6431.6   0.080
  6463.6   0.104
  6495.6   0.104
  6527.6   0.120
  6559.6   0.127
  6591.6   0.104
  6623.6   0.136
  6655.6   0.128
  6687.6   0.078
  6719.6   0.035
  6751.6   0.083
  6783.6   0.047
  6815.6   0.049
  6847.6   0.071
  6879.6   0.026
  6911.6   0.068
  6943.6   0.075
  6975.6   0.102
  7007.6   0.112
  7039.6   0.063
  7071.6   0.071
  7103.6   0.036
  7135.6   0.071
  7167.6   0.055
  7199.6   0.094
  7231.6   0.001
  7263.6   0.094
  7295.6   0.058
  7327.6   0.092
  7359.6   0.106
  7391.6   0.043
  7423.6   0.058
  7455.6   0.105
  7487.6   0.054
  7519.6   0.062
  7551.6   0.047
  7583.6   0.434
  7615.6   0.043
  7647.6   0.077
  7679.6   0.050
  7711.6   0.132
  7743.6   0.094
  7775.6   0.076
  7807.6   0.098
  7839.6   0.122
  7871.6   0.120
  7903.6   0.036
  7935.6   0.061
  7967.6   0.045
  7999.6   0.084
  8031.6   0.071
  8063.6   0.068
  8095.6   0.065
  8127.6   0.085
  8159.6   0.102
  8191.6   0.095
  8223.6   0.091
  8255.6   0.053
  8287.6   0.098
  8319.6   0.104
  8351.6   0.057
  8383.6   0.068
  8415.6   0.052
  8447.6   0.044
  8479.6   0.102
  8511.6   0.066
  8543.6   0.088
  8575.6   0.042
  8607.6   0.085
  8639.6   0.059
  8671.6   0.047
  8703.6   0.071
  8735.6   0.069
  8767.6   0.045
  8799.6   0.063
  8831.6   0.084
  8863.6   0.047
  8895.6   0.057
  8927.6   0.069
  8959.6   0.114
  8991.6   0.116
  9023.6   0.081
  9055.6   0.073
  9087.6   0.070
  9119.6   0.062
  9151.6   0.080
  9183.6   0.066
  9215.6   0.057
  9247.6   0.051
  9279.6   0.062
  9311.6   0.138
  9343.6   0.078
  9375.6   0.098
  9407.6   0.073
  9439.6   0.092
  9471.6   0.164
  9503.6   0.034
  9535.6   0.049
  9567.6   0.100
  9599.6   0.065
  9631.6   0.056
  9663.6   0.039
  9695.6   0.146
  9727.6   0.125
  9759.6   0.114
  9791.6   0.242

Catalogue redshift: 1.04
